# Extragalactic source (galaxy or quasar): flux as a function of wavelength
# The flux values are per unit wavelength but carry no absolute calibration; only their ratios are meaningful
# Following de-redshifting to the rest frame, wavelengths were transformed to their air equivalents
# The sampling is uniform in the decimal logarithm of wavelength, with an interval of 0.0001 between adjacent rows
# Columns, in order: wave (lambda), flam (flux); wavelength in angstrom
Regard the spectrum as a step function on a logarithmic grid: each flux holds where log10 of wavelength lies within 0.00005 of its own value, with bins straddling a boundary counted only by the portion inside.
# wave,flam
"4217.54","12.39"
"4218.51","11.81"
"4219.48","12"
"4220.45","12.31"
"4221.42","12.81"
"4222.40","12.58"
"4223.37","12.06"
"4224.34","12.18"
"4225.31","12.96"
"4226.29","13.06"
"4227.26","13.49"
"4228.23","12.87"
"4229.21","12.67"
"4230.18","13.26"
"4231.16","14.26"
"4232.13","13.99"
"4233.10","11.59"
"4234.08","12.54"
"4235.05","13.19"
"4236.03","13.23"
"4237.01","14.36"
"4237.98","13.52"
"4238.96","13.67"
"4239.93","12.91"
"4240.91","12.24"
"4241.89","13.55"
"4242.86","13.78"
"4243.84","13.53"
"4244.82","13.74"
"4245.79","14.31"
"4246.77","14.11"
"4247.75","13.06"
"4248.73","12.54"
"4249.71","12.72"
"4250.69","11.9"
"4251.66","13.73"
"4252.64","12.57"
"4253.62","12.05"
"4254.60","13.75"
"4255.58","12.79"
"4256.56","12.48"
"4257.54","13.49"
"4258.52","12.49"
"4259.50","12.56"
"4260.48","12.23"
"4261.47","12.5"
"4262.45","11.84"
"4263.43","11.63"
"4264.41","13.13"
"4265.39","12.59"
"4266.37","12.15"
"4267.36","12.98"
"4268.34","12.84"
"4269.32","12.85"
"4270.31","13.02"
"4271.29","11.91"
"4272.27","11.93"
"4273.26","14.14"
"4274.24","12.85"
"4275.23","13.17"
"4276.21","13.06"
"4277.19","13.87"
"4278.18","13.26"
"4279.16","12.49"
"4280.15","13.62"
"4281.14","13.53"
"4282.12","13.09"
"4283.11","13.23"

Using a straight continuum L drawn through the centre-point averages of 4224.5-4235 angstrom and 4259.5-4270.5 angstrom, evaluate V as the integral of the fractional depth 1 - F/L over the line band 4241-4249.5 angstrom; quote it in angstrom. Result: -0.4 angstrom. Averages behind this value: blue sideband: 13.1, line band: 13.5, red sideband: 12.5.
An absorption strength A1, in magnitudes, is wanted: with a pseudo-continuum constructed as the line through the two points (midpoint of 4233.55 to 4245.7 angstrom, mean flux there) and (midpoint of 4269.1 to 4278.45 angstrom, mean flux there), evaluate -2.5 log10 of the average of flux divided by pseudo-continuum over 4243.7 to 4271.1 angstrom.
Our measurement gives 0.030 mag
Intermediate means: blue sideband 13.4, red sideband 13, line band 12.8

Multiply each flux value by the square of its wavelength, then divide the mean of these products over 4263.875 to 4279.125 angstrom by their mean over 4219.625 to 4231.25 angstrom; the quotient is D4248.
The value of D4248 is 1.03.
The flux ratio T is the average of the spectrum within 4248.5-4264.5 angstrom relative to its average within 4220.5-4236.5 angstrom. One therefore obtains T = 0.98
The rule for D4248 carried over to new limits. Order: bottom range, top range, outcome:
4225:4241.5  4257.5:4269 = 0.96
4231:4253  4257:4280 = 0.97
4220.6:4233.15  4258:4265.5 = 0.97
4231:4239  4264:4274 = 0.97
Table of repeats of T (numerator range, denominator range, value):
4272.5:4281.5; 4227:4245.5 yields 1.00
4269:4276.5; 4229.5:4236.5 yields 0.98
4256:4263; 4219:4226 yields 1.01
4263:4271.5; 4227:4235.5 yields 0.96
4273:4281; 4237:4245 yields 0.99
